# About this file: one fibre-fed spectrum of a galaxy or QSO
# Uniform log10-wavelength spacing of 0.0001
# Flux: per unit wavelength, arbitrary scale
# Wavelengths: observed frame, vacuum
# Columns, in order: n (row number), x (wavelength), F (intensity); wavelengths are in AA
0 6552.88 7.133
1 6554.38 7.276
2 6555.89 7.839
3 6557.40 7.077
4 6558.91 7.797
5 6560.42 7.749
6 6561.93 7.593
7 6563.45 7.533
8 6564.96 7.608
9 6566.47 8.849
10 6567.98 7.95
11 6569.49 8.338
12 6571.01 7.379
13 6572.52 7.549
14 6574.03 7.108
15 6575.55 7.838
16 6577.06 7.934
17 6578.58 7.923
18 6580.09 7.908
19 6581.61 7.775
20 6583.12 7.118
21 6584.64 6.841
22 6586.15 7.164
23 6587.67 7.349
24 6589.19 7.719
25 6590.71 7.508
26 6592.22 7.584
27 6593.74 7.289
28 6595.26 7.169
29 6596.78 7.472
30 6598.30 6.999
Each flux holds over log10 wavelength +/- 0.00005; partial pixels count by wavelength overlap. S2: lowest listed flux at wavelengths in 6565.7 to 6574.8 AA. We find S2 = 7.108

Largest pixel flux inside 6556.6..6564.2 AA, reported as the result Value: 7.797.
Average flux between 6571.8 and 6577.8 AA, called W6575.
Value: 7.61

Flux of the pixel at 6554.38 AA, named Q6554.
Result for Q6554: 7.276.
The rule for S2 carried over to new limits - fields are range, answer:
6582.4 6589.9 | 6.841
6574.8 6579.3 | 7.838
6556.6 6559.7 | 7.077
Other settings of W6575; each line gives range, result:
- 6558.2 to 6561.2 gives 7.77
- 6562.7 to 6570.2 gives 8.06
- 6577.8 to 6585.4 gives 7.52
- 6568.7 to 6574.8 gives 7.59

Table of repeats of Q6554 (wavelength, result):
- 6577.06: 7.934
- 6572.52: 7.549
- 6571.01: 7.379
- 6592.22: 7.584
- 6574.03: 7.108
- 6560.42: 7.749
